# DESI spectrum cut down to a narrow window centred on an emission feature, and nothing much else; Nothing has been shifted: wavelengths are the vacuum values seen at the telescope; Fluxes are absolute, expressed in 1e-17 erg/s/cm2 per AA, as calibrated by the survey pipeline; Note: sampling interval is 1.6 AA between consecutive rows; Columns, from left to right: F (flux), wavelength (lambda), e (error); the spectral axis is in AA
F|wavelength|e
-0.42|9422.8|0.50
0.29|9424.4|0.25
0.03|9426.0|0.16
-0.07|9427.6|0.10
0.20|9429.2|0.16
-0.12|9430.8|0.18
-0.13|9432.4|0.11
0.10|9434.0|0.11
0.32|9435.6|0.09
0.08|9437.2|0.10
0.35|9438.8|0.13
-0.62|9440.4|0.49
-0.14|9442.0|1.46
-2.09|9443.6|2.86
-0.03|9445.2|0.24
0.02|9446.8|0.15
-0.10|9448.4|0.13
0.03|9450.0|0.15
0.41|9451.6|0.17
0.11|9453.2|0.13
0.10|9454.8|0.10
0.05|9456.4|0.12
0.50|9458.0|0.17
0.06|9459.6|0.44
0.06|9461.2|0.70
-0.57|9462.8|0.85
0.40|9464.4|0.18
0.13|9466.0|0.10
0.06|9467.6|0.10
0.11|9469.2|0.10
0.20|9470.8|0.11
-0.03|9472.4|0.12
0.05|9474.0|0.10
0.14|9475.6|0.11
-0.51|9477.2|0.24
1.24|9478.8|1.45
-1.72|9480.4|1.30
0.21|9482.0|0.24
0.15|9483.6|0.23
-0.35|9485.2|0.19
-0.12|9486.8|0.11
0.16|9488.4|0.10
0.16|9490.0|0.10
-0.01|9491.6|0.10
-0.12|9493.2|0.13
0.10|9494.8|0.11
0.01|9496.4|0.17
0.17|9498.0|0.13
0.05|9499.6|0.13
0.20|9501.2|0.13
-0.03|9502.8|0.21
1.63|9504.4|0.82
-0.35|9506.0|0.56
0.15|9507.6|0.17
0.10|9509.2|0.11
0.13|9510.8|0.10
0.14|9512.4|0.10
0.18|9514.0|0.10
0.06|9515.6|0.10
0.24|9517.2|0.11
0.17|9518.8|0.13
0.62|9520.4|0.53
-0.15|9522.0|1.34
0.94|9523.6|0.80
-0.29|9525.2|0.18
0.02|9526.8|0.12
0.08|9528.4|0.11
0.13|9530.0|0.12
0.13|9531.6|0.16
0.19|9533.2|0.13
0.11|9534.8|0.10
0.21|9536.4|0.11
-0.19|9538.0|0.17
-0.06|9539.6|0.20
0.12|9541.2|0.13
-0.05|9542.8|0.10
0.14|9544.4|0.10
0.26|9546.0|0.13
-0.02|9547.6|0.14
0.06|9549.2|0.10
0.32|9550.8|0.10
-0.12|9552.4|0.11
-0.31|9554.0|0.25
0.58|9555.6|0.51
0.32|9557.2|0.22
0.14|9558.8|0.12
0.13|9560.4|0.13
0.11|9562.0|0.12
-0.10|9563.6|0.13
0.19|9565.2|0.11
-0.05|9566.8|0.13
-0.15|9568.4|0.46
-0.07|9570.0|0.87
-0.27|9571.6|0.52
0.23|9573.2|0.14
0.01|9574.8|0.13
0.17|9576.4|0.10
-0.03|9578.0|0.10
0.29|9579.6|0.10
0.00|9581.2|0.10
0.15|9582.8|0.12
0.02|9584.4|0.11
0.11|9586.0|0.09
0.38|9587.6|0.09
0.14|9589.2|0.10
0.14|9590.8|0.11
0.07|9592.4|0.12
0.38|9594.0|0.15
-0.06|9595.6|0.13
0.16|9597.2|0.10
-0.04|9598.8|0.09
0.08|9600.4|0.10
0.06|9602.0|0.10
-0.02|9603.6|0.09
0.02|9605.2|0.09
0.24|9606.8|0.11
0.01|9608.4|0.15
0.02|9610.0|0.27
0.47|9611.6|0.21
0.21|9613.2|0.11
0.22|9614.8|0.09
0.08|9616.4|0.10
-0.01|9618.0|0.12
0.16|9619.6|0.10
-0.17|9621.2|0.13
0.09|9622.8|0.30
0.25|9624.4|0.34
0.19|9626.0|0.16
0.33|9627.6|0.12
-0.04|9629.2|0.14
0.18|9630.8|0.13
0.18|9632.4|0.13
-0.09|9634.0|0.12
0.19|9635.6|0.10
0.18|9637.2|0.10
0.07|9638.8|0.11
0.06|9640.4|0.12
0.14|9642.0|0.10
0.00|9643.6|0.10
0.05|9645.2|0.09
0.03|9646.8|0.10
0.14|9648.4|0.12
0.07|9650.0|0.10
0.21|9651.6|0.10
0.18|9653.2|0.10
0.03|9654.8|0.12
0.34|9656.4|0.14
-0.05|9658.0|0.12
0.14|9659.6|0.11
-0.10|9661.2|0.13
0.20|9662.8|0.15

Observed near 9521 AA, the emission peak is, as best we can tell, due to Hgamma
